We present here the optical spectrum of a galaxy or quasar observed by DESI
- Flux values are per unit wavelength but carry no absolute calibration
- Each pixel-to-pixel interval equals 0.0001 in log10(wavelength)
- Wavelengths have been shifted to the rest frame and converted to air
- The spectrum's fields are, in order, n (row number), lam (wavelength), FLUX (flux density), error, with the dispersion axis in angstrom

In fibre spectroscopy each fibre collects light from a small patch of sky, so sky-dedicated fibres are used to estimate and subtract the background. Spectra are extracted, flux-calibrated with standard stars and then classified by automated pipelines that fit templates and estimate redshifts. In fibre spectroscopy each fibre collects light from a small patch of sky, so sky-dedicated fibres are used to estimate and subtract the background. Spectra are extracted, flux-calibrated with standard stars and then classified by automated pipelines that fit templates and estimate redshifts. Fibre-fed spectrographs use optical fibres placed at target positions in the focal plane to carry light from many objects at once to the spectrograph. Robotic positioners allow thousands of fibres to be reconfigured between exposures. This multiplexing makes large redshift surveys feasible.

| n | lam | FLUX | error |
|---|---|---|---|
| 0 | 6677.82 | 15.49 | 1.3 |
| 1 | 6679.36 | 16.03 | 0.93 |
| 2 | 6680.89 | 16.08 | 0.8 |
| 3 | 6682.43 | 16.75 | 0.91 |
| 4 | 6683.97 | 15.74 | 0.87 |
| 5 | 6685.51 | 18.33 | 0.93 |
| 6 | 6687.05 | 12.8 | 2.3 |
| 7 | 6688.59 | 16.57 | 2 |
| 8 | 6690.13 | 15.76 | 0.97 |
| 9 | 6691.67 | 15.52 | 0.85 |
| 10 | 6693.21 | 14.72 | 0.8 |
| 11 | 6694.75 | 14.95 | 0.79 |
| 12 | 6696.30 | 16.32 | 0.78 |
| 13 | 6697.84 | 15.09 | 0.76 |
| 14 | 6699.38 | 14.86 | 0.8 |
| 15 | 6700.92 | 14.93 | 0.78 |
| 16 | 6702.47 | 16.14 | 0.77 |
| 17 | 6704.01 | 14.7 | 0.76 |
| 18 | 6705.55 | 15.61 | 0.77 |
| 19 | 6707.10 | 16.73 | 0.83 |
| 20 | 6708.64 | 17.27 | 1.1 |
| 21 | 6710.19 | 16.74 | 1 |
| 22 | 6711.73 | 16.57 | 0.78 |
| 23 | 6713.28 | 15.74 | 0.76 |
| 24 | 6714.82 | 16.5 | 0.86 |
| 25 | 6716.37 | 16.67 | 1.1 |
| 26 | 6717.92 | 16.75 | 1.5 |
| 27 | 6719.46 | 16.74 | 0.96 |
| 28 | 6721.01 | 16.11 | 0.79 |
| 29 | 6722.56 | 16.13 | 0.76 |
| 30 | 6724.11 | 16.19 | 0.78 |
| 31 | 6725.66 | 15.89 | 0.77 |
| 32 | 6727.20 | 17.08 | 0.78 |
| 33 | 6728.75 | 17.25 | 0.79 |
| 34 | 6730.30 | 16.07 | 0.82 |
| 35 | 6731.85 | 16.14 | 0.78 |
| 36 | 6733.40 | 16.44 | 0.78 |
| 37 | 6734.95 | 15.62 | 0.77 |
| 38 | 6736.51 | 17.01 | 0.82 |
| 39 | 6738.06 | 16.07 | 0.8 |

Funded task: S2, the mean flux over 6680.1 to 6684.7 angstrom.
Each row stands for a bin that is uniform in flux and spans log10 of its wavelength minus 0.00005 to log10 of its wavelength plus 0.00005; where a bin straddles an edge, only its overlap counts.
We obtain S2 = 16.2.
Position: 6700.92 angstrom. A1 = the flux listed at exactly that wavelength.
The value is 14.93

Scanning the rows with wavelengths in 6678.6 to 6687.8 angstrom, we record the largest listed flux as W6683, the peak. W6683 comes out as 18.33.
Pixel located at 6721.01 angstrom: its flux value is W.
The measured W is 16.11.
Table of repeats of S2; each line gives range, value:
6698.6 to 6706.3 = 15.3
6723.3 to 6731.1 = 16.5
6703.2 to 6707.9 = 15.7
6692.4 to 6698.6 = 15.3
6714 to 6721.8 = 16.6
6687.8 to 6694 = 15.6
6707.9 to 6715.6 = 16.6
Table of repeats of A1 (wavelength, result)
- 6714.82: 16.5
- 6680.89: 16.08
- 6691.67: 15.52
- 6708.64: 17.27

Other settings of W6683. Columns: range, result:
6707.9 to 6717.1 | 17.27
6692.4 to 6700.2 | 16.32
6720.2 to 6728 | 17.08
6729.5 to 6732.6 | 16.14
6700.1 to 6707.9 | 16.73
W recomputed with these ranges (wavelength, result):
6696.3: 16.32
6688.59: 16.57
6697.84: 15.09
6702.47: 16.14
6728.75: 17.25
